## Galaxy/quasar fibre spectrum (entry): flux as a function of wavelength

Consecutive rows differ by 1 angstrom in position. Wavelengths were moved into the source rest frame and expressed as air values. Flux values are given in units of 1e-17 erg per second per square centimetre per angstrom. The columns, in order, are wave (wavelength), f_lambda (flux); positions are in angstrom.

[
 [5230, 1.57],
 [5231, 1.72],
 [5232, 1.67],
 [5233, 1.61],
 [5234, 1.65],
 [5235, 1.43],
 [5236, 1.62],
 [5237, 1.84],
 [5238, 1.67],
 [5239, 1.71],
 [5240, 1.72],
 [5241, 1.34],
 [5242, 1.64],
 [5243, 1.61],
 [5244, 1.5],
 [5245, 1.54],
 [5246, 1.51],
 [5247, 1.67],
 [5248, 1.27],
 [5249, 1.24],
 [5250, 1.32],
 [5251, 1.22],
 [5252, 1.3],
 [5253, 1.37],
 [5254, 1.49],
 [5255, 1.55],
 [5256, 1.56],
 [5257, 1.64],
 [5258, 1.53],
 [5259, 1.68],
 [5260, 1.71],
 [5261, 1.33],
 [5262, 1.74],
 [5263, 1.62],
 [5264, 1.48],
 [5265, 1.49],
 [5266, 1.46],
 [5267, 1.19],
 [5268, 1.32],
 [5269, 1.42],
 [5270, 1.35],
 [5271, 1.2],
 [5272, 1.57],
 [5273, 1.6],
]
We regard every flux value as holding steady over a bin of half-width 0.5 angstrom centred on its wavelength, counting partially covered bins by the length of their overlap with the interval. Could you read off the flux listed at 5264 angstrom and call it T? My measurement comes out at 1.48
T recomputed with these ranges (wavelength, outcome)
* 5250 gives 1.32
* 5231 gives 1.72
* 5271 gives 1.2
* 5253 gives 1.37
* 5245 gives 1.54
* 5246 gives 1.51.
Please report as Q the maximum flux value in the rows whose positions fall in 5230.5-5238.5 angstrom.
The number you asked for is 1.84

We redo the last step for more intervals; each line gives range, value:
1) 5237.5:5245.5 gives 1.72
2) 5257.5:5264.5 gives 1.74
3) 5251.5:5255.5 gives 1.55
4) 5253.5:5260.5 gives 1.71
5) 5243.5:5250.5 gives 1.67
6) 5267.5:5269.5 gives 1.42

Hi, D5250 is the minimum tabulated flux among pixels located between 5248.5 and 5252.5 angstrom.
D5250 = 1.22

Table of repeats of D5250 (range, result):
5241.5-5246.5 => 1.5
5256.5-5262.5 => 1.33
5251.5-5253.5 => 1.3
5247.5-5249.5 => 1.24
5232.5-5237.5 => 1.43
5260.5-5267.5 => 1.19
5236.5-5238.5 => 1.67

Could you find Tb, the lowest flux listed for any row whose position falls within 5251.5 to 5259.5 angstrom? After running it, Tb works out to 1.3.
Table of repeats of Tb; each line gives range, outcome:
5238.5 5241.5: 1.34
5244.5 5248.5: 1.27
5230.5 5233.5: 1.61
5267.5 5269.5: 1.32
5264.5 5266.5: 1.46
